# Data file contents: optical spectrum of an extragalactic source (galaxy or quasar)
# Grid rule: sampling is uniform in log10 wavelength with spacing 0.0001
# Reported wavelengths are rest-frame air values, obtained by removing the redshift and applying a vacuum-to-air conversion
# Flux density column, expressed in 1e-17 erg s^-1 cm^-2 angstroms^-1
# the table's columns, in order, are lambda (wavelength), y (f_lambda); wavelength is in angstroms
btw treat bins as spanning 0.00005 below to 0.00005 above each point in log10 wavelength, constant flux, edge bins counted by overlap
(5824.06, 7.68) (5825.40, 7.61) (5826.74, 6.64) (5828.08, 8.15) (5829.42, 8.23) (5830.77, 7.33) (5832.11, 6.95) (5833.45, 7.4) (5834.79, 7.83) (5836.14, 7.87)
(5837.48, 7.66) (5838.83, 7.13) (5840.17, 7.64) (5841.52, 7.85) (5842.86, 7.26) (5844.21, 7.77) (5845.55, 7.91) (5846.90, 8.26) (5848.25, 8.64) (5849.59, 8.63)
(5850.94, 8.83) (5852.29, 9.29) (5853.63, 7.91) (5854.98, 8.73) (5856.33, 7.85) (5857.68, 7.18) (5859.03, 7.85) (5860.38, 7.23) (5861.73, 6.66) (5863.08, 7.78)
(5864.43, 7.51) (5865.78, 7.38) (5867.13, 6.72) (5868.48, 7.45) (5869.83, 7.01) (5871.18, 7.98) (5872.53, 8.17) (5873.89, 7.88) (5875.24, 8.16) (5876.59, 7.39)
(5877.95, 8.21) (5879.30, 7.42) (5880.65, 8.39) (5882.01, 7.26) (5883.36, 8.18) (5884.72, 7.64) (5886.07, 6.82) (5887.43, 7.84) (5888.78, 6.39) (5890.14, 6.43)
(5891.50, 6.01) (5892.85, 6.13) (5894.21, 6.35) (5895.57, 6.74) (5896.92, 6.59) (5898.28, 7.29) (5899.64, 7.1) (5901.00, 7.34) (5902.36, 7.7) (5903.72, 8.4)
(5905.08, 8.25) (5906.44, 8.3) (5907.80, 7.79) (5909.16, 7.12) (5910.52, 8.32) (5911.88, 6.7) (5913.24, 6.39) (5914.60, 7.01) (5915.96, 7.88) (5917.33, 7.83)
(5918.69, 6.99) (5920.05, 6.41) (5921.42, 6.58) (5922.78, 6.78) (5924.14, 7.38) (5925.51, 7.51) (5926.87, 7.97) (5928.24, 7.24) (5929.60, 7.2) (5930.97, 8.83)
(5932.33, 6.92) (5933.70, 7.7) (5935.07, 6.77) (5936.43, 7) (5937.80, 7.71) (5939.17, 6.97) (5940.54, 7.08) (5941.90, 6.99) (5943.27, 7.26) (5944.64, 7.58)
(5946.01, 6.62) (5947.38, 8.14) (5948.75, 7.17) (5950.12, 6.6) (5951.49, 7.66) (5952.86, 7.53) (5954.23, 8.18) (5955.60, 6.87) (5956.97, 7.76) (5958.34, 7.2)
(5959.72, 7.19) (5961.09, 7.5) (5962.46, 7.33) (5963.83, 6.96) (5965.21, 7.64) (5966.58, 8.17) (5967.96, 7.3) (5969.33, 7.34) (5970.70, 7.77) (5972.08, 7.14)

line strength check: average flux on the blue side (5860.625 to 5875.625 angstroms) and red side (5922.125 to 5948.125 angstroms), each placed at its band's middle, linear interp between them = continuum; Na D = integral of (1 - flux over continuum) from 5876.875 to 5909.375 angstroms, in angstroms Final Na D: 0.5 angstroms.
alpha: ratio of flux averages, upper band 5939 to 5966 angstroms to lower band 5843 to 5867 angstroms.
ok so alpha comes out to 0.92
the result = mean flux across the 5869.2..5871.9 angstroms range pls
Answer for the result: 7.53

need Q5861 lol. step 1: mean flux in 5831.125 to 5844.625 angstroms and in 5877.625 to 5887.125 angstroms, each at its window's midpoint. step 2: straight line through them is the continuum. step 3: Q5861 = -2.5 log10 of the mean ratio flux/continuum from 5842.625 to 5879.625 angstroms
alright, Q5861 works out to -0.031 mag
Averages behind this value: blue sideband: 7.53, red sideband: 7.69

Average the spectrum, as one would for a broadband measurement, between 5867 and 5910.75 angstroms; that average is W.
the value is 7.42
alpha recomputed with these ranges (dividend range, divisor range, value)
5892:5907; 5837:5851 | 0.92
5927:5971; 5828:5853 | 0.93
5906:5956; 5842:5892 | 0.95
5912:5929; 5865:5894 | 0.97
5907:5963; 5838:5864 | 0.92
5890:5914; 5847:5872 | 0.92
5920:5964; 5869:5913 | 0.99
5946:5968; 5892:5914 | 1.02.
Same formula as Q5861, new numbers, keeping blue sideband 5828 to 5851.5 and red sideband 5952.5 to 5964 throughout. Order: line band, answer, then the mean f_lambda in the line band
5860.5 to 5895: 0.055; 7.32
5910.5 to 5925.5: 0.071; 7.08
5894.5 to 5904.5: 0.050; 7.28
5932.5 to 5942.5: 0.048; 7.16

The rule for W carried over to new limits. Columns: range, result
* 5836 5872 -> 7.78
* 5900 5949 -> 7.38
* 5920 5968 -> 7.34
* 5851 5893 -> 7.55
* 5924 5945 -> 7.38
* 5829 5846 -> 7.59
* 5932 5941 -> 7.17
